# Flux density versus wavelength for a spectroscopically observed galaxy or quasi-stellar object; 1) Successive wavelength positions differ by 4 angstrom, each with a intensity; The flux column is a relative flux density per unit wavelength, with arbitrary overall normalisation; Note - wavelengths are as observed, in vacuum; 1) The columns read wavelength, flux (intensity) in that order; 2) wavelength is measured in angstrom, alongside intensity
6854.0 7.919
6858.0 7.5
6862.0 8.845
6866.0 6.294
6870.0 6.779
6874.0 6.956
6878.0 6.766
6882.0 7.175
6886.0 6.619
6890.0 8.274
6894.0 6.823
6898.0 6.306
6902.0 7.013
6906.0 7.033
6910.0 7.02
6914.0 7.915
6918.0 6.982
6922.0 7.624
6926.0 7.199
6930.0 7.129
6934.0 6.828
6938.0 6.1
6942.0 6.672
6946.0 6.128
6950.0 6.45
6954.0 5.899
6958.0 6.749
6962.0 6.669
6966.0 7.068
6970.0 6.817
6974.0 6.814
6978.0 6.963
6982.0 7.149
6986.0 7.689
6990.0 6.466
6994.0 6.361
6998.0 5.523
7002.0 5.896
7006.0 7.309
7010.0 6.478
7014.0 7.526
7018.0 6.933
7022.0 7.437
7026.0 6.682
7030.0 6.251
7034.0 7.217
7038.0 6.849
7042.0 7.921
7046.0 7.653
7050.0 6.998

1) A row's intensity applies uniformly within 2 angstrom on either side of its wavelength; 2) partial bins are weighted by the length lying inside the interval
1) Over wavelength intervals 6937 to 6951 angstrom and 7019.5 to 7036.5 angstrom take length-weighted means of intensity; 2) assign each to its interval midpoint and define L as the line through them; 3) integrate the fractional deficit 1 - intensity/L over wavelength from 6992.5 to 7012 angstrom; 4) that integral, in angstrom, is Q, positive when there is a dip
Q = 1.2 angstrom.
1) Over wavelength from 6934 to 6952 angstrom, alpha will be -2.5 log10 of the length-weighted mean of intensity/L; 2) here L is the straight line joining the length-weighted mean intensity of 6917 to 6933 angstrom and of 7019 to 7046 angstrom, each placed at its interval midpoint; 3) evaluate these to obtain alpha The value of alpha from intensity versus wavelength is 0.13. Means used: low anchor 7.22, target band 6.39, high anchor 7.1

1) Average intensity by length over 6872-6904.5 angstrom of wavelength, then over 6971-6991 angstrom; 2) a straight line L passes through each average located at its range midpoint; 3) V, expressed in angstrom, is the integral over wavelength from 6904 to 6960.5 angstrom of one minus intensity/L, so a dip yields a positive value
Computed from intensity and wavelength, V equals 1.4 angstrom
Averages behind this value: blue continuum 6.99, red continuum 7.03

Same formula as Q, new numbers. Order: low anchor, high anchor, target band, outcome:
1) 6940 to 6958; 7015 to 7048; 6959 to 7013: -0.3 angstrom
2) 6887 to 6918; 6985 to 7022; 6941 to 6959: 1.6 angstrom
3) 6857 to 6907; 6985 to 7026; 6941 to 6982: 1.3 angstrom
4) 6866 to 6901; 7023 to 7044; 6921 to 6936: -0.5 angstrom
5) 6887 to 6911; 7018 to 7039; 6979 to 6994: -0.1 angstrom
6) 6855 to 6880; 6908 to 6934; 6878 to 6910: 1.0 angstrom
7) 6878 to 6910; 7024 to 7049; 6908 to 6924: -0.8 angstrom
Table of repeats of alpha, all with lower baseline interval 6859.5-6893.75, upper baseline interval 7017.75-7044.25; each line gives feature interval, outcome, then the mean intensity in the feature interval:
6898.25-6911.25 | 0.04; 6.93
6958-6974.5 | 0.04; 6.83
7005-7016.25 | 0.00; 7.08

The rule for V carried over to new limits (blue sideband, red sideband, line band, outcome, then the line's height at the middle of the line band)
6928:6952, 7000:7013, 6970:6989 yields -1.4 angstrom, 6.6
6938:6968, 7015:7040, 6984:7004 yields 1.0 angstrom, 6.73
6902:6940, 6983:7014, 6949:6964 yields 0.9 angstrom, 6.87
